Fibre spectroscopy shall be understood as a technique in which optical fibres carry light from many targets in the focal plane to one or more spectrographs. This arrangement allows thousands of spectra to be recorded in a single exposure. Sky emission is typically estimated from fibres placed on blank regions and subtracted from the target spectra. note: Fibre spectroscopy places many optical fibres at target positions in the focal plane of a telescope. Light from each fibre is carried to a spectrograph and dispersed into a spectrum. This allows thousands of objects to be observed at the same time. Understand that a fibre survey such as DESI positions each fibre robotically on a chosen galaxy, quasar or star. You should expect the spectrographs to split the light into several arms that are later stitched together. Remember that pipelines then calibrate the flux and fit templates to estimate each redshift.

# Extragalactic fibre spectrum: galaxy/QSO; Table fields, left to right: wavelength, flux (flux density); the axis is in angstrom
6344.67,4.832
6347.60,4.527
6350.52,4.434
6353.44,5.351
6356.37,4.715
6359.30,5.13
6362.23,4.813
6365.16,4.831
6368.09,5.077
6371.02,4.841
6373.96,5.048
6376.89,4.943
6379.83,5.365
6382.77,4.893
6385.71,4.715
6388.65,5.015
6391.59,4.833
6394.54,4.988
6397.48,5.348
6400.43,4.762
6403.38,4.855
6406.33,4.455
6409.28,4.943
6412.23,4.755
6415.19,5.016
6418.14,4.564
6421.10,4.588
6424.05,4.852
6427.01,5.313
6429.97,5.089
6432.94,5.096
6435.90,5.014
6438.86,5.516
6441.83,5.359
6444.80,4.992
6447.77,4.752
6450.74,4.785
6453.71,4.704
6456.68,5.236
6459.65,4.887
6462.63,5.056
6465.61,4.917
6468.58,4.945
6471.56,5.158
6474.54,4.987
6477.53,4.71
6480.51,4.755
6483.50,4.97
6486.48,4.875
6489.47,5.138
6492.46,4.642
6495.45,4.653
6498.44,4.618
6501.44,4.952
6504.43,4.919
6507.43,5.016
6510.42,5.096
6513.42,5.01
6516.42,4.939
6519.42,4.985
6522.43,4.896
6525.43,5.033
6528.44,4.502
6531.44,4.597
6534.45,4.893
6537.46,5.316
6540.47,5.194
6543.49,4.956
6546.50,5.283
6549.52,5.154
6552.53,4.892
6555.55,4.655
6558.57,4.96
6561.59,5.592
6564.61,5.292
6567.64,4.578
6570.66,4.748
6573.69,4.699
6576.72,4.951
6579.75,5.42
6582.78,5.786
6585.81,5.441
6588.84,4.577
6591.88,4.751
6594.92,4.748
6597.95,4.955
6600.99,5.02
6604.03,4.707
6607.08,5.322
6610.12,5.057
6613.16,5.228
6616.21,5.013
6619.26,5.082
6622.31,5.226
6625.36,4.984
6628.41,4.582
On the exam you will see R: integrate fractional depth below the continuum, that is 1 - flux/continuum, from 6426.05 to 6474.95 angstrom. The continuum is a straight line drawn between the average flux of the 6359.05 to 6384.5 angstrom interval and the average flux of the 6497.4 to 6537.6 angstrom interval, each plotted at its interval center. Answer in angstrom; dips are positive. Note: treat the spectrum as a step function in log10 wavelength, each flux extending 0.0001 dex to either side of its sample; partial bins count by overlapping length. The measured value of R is -1.0 angstrom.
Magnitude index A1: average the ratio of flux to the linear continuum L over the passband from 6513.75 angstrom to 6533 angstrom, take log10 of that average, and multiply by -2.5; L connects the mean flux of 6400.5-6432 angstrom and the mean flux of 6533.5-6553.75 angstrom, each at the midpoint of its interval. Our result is 0.05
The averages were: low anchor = 4.84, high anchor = 5.11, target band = 4.84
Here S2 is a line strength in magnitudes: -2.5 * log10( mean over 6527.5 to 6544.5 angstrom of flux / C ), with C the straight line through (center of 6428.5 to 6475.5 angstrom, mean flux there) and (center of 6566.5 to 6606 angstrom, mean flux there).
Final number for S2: 0.01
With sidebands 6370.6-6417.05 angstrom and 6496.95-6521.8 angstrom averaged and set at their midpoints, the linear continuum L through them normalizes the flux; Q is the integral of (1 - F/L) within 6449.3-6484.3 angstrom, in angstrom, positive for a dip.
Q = 0.1 angstrom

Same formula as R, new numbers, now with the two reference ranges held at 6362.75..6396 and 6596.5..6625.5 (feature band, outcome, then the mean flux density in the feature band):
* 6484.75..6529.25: 1.1 angstrom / 4.89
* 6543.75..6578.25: 0.4 angstrom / 4.98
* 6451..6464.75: 0.1 angstrom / 4.95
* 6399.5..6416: 0.6 angstrom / 4.79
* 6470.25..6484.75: 0.3 angstrom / 4.91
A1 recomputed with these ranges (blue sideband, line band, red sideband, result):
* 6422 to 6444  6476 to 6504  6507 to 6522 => 0.051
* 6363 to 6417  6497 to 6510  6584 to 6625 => 0.017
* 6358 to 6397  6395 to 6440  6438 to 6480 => 0.008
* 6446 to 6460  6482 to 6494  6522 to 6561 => 0.002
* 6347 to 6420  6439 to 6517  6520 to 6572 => 0.001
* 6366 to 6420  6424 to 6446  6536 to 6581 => -0.050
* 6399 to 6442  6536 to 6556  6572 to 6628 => -0.016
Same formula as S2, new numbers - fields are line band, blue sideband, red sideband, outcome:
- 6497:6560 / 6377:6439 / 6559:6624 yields 0.015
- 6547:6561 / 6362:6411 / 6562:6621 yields 0.005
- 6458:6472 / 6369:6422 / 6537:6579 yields -0.009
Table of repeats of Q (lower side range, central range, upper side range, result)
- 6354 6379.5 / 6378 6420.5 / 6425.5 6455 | 0.99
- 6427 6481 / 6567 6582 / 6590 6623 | 0.18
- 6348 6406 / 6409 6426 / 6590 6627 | 0.52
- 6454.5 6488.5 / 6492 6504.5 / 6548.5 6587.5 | 0.61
